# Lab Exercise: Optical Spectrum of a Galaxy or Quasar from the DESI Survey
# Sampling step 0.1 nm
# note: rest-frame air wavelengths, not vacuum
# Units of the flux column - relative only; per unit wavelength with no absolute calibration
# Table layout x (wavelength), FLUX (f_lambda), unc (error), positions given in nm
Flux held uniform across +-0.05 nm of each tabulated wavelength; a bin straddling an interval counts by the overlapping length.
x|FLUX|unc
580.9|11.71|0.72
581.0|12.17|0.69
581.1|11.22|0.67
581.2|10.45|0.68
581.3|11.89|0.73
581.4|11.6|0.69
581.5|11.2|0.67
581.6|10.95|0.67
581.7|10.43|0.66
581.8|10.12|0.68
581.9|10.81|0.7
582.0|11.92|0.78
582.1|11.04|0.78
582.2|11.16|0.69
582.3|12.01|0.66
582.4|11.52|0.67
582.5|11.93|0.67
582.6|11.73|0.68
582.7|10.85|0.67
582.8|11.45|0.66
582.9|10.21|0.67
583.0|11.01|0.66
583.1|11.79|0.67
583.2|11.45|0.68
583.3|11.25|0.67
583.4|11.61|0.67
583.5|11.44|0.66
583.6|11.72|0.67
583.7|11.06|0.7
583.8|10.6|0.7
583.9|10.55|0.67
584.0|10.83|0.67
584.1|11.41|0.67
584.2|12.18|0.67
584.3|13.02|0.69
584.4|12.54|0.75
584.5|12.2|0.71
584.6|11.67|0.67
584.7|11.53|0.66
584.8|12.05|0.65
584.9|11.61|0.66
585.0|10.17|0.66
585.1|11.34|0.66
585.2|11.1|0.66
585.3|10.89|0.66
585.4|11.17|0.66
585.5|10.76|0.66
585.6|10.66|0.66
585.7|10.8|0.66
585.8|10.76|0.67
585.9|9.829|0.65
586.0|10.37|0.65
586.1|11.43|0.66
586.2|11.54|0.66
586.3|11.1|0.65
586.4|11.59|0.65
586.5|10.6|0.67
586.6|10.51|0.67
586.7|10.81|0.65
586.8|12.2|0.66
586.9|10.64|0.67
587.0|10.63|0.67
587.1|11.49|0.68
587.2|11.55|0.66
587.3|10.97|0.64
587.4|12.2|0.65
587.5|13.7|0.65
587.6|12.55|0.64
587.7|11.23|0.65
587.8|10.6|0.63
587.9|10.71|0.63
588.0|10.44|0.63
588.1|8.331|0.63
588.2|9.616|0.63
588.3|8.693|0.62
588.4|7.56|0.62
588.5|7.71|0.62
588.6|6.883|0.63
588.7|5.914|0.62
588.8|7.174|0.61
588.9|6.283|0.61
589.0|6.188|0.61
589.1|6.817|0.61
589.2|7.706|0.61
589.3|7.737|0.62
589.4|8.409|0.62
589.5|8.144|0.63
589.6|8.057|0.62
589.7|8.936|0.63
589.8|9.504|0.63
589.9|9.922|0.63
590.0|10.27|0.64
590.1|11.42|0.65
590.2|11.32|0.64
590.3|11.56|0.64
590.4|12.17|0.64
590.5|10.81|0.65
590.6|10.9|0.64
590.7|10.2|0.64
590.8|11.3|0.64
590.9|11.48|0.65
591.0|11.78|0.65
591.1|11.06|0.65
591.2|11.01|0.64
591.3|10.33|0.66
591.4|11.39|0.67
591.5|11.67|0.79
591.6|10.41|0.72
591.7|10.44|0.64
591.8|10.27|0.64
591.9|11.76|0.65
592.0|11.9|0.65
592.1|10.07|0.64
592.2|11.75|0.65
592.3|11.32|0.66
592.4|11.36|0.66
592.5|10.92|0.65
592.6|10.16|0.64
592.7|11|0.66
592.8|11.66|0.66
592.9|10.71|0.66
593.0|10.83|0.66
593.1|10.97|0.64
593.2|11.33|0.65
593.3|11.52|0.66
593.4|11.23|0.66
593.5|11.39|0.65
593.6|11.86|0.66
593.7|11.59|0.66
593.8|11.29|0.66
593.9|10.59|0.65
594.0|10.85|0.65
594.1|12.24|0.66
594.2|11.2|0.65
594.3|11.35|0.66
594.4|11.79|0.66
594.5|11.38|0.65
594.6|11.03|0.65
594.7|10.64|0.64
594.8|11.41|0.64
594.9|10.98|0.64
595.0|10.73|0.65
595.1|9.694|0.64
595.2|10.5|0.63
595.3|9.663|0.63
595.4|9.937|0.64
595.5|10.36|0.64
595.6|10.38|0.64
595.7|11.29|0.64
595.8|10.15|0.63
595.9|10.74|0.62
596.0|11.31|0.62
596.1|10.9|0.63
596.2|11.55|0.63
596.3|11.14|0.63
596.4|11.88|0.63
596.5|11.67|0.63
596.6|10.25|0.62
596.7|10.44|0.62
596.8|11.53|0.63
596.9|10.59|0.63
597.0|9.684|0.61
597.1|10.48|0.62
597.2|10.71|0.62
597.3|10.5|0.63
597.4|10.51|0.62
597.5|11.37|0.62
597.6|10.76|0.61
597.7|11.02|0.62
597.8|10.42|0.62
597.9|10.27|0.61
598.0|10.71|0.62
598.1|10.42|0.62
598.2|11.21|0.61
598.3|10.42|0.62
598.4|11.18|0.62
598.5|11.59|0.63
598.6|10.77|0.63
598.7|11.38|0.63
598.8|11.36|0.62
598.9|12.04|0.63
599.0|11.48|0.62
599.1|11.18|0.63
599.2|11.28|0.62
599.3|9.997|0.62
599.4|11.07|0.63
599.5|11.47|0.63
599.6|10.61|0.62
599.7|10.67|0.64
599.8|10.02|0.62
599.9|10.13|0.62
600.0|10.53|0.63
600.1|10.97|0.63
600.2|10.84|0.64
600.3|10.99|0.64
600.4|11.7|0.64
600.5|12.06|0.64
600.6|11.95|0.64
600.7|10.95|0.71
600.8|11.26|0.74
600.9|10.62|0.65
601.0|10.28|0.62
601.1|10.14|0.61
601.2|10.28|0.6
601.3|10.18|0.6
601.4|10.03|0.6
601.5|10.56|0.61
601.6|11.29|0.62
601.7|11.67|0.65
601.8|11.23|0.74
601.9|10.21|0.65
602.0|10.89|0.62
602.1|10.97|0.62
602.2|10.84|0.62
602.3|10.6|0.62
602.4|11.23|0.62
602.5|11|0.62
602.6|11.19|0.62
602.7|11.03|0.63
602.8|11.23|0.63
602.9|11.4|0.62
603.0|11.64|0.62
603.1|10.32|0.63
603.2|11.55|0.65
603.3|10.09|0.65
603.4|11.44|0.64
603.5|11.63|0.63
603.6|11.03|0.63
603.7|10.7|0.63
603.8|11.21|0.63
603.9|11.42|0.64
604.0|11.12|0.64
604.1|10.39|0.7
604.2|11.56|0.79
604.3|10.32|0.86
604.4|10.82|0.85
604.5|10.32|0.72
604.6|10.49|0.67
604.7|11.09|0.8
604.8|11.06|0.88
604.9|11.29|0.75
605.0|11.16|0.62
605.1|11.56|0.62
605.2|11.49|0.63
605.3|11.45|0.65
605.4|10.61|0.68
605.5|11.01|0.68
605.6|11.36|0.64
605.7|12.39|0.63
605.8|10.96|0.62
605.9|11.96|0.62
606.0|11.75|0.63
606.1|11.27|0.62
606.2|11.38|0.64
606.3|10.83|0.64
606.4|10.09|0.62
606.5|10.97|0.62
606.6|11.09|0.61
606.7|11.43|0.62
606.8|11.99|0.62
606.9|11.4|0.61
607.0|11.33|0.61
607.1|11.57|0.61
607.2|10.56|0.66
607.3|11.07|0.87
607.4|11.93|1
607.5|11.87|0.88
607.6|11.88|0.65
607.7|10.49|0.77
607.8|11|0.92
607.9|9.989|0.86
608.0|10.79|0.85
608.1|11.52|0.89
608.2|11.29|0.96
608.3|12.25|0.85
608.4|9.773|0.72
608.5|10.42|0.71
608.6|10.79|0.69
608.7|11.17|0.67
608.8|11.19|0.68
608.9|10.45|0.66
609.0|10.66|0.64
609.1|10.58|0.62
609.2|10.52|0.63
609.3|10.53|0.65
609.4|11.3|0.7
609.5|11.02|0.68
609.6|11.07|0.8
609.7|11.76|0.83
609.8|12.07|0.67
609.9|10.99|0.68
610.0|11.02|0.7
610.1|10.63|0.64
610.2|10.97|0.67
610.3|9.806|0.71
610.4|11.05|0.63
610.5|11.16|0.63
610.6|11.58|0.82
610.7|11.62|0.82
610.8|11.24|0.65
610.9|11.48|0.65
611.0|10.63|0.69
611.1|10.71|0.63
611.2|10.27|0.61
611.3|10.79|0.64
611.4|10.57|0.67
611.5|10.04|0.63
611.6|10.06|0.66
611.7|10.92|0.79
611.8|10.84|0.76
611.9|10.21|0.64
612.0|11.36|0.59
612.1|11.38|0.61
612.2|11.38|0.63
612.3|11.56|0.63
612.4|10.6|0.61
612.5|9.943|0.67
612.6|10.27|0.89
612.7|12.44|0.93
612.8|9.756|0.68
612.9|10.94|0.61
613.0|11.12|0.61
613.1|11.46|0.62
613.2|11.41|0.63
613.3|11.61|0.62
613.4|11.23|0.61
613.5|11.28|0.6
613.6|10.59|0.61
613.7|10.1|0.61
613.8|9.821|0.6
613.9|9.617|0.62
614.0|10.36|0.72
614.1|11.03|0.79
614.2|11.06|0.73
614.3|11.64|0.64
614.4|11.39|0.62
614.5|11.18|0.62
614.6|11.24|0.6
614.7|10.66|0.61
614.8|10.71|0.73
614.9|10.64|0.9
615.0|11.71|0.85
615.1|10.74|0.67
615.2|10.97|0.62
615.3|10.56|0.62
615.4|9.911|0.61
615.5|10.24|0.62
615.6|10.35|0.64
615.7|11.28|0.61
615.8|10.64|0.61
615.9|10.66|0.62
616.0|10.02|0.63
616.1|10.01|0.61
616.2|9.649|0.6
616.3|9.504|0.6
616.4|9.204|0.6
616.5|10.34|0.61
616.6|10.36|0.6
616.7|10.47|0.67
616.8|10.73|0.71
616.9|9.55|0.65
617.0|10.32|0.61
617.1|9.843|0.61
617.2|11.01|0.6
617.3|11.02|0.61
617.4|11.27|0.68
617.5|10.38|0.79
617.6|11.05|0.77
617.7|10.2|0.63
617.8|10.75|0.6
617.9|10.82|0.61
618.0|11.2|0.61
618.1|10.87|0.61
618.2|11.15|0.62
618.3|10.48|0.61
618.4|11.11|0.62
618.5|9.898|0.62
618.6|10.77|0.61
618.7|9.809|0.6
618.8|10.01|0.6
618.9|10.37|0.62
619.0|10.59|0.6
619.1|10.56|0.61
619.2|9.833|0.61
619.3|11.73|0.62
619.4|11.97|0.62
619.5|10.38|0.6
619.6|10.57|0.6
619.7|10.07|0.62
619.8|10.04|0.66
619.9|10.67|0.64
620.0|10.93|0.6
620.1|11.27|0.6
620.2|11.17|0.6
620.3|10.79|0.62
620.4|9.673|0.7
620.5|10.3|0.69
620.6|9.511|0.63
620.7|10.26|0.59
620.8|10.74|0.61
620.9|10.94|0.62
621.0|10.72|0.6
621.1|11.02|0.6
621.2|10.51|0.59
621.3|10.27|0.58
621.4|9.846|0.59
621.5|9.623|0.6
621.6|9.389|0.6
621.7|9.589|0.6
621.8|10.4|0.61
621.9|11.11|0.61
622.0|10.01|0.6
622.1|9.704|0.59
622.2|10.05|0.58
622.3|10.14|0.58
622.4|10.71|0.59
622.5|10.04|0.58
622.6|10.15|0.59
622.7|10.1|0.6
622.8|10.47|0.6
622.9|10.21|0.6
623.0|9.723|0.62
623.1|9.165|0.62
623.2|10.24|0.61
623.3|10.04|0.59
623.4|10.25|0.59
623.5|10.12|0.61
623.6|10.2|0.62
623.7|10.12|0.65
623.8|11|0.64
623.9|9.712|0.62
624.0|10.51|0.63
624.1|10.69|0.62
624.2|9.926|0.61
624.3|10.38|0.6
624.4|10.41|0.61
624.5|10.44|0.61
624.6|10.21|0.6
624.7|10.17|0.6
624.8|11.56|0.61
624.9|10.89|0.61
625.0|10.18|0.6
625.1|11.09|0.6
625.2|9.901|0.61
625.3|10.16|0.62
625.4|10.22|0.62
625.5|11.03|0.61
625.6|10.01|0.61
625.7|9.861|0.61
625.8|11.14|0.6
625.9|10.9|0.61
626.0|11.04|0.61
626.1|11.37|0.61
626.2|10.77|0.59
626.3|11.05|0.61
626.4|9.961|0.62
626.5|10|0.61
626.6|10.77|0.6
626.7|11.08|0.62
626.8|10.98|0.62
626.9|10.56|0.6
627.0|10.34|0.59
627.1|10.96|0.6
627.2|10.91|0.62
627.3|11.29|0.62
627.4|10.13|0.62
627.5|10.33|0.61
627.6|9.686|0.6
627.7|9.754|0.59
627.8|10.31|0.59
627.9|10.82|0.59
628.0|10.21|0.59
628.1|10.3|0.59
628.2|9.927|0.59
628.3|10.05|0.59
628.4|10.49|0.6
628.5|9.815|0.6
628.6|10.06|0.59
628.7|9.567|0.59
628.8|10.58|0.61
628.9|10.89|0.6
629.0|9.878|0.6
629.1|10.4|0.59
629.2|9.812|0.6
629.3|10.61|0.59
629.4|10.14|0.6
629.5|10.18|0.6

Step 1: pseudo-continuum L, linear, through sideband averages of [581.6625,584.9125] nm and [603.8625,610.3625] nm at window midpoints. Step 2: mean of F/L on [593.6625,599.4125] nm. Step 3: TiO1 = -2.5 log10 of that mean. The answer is 0.031 mag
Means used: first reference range 11.4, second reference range 11.1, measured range 10.9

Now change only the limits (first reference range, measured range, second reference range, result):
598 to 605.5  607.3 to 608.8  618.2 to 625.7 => -0.030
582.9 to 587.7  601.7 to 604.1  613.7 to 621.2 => -0.013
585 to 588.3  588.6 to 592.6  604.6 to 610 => 0.108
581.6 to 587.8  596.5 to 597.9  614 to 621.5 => 0.036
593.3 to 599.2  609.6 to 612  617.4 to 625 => -0.026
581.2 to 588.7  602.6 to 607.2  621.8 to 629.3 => -0.047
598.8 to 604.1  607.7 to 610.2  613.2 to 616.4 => -0.015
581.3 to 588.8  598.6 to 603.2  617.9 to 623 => -0.025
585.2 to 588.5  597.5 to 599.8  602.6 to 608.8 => 0.004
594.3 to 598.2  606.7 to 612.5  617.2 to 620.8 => -0.031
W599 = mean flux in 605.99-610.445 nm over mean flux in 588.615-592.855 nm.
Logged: 1.10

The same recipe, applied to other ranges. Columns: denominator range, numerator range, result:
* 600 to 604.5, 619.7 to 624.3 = 0.94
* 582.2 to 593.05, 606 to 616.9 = 1.02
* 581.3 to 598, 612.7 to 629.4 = 0.98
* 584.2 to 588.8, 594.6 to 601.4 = 1.01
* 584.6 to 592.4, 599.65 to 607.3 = 1.07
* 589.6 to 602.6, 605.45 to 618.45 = 1.00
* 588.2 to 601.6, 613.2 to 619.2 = 1.00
